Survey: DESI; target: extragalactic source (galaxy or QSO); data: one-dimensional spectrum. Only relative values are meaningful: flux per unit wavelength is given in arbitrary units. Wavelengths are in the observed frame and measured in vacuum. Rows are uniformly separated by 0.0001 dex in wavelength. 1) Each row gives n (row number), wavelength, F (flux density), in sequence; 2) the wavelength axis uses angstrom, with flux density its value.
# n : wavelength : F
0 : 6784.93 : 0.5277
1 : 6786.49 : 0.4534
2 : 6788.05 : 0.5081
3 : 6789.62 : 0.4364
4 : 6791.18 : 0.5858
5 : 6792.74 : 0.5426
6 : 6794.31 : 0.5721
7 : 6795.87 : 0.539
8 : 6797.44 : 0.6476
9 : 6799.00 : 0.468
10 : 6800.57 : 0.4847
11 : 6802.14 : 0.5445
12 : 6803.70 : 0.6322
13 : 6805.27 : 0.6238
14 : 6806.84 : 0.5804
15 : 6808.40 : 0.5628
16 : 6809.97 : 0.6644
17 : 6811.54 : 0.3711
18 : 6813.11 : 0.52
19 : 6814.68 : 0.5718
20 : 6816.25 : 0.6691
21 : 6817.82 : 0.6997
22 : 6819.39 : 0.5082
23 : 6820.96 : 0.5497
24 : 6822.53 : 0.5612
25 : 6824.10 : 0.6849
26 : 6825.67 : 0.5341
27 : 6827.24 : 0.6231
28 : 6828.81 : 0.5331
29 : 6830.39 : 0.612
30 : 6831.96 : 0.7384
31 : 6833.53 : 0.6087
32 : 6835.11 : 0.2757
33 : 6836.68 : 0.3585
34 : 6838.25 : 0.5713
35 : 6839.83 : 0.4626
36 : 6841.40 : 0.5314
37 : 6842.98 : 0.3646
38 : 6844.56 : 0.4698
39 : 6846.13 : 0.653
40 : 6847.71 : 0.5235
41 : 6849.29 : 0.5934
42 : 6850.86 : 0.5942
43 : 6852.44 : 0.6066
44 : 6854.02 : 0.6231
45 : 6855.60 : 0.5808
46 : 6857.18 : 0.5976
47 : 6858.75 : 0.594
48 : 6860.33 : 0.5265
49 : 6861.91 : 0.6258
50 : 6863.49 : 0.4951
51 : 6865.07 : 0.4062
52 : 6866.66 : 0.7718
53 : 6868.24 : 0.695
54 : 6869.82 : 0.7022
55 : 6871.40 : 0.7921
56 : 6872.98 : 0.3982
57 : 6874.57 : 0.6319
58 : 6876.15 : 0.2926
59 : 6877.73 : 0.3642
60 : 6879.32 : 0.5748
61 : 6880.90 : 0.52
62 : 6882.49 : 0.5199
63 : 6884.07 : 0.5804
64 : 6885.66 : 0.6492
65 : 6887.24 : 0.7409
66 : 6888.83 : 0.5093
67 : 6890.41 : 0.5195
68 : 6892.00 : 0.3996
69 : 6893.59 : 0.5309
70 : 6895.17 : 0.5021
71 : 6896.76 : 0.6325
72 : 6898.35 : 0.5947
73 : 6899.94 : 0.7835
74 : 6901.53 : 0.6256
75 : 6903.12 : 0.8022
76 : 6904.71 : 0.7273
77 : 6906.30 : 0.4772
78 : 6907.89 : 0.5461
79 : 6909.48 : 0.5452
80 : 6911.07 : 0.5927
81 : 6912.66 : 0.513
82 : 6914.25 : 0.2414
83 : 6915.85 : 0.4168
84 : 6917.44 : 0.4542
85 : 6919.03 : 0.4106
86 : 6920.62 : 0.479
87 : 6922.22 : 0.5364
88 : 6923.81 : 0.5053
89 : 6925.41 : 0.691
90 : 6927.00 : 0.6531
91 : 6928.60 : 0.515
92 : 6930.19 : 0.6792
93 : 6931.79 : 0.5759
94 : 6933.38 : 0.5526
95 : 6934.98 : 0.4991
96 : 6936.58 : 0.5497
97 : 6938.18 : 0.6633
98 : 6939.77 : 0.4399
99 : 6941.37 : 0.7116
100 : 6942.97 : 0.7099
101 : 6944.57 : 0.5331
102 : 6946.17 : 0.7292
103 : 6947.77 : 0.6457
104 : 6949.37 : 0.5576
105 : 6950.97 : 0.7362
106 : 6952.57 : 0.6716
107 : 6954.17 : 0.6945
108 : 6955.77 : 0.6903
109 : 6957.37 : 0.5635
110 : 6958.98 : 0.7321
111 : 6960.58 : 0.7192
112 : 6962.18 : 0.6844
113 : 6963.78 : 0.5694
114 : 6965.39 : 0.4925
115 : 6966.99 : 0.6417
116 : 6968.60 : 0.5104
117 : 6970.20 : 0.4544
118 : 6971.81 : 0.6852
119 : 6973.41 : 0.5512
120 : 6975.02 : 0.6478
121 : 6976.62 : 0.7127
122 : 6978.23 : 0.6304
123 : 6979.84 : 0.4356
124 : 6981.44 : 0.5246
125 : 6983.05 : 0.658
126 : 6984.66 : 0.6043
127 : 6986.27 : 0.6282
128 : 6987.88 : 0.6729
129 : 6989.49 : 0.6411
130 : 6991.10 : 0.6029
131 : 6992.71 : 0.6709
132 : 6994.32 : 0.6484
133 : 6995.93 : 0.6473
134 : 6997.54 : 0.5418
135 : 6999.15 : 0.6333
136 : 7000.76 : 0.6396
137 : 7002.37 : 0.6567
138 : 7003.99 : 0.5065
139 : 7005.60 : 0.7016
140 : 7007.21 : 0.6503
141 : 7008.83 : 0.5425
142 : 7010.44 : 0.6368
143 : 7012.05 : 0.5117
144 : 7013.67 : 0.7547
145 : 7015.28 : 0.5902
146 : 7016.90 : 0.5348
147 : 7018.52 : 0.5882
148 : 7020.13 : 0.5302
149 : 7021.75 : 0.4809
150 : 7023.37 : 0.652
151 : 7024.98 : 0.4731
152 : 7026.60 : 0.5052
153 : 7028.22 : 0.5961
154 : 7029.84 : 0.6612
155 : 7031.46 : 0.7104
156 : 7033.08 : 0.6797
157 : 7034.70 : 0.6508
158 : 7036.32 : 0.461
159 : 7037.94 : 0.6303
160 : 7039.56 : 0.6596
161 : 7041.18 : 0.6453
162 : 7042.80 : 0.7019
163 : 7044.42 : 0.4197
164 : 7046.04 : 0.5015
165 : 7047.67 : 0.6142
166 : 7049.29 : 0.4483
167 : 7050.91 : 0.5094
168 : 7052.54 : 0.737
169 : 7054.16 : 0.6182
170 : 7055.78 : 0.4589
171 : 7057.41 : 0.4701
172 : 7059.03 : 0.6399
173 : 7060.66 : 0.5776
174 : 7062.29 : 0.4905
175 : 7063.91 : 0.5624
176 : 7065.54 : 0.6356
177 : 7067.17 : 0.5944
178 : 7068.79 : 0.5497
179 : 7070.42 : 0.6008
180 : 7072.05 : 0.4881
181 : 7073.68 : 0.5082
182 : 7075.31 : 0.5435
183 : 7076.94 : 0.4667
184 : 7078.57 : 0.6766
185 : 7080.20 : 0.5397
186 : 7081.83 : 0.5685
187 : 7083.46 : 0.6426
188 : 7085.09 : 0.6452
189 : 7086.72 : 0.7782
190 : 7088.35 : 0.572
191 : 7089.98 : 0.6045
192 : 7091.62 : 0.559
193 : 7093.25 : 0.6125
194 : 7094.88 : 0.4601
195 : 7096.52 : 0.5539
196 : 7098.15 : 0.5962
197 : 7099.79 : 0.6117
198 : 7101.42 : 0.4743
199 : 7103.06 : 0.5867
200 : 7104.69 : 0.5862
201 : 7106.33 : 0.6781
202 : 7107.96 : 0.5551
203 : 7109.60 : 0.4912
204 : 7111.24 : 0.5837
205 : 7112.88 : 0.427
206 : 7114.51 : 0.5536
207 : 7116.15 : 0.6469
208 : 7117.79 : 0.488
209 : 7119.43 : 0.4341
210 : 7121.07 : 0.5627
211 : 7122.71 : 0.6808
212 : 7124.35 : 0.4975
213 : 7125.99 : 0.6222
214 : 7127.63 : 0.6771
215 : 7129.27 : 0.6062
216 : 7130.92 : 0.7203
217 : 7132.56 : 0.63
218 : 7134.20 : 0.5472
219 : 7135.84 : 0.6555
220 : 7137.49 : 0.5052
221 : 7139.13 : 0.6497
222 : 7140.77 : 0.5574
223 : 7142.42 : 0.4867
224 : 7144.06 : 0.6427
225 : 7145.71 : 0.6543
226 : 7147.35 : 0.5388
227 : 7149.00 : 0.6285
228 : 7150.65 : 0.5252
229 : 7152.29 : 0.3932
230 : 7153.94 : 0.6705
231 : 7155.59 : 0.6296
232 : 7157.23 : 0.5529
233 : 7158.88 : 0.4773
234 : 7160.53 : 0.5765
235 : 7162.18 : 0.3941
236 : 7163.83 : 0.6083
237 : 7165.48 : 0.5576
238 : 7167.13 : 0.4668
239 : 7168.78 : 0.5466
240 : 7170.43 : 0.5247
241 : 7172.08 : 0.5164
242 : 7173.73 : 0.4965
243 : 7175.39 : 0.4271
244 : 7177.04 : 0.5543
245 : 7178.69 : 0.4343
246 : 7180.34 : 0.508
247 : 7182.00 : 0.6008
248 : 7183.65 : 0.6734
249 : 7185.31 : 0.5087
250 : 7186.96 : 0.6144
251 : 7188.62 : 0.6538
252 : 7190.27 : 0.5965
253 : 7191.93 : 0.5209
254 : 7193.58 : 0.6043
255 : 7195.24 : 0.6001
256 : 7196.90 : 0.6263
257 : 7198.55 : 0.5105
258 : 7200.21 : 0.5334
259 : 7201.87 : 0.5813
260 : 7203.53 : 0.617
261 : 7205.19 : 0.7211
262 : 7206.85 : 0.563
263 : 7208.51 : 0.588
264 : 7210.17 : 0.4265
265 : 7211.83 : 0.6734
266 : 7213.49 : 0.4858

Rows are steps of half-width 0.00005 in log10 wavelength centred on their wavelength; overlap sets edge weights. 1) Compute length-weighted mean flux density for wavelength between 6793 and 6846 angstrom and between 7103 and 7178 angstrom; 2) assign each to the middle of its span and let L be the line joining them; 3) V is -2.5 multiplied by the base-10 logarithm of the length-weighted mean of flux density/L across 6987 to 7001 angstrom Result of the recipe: -0.14 mag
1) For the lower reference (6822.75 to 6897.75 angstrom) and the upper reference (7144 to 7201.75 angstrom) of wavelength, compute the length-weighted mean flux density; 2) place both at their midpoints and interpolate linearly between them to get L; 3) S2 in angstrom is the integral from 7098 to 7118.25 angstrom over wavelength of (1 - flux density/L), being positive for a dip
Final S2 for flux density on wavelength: -0.2 angstrom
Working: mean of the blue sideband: 0.556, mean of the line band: 0.56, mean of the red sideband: 0.552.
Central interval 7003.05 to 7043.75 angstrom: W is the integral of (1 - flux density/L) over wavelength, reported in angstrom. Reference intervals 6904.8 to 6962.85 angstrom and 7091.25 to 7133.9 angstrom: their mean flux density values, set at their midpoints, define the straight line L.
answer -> -1.7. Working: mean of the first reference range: 0.583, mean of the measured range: 0.602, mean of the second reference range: 0.573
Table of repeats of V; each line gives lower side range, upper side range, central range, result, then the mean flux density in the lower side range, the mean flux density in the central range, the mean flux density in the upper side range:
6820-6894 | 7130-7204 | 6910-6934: 0.07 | 0.555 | 0.521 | 0.562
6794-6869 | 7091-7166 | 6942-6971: -0.12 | 0.563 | 0.63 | 0.568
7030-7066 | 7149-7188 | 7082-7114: -0.03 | 0.584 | 0.58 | 0.536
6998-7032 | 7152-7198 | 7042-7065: 0.06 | 0.596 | 0.554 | 0.549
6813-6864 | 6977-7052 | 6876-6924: 0.07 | 0.56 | 0.539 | 0.596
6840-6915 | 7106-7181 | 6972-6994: -0.10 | 0.565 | 0.617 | 0.555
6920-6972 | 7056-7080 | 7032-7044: -0.11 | 0.608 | 0.628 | 0.554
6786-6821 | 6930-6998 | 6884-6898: 0.05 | 0.555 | 0.563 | 0.616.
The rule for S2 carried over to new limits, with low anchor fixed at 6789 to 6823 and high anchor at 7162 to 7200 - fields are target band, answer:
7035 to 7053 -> -0.7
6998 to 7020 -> -2.1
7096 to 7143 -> -2.2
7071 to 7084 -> 0.0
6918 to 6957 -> -3.0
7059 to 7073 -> -0.4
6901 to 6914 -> -0.7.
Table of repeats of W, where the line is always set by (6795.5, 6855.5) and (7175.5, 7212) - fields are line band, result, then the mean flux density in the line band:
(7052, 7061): -0.2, 0.58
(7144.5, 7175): 1.6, 0.542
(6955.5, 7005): -4.3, 0.612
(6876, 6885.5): 1.0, 0.499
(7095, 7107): -0.1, 0.575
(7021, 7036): -0.8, 0.597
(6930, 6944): -0.8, 0.593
